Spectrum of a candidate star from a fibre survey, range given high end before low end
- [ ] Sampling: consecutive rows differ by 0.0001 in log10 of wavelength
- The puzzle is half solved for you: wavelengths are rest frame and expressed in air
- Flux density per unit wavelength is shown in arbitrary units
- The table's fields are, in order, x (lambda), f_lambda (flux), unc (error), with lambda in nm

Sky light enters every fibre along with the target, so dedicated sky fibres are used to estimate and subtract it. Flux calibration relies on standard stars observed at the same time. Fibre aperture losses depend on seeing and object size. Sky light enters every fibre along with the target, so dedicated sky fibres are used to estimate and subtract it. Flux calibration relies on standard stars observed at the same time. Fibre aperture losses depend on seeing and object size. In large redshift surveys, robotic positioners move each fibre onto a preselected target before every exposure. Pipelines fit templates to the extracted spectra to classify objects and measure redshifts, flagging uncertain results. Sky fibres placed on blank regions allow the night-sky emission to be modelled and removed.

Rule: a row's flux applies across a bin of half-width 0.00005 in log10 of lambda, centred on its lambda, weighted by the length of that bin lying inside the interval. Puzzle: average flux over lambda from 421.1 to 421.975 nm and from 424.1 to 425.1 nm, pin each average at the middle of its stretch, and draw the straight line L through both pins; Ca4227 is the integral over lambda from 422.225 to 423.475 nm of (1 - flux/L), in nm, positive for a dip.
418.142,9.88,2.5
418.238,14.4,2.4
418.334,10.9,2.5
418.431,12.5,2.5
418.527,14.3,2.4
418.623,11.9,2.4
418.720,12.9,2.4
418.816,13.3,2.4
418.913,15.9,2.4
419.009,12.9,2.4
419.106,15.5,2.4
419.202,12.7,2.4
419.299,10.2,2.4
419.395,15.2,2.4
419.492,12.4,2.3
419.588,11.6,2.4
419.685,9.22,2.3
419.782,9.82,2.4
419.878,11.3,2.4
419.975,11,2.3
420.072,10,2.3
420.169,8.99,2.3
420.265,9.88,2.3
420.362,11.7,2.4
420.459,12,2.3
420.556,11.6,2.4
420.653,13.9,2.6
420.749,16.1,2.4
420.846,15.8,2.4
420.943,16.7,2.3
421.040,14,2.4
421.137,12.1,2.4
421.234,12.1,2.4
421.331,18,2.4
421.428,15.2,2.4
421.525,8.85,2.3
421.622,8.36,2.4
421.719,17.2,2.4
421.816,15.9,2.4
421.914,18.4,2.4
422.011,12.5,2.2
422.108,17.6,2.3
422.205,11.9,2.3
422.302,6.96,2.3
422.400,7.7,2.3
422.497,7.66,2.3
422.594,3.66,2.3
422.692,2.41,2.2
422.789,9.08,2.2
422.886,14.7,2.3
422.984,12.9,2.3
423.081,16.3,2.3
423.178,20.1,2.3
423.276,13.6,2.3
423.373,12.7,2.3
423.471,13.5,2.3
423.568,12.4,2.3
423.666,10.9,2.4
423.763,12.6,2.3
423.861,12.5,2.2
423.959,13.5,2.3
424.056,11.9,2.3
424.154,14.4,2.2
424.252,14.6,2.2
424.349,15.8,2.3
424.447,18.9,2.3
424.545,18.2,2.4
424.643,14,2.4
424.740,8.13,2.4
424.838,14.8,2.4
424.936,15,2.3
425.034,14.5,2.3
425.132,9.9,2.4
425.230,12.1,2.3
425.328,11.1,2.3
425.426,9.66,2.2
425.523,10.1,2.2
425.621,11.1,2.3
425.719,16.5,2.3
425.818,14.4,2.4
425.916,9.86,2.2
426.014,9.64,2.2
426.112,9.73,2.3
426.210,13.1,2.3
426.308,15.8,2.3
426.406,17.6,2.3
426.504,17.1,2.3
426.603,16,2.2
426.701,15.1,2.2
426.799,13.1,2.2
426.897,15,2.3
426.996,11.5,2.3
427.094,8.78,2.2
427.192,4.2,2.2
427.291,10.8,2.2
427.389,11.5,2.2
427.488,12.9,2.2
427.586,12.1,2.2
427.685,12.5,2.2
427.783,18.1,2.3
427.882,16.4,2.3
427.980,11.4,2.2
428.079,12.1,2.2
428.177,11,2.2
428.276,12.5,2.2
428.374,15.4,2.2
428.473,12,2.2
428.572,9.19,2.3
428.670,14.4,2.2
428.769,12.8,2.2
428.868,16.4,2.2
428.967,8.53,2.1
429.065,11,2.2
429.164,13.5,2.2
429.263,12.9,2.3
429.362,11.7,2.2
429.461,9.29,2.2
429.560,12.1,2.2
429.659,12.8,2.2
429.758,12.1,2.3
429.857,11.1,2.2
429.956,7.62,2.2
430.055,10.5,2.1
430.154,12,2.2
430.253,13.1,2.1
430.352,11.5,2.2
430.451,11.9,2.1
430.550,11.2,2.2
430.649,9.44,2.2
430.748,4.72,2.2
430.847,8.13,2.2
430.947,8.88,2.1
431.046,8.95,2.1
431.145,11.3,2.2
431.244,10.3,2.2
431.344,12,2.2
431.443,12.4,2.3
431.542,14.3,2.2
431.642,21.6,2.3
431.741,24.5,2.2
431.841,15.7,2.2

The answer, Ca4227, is 0.31 nm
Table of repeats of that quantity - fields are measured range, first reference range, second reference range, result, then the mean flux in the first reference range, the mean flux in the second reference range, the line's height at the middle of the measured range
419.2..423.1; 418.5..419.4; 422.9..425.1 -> 0.484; 13.4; 14.1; 13.7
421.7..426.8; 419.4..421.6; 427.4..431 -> -0.366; 12.4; 11.7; 12.1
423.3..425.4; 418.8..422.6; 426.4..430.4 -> -0.158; 12.5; 12.4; 12.4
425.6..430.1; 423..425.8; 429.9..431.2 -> -0.372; 13.5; 9.96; 11.5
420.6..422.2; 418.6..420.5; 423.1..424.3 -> -0.226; 11.9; 13.6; 12.7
